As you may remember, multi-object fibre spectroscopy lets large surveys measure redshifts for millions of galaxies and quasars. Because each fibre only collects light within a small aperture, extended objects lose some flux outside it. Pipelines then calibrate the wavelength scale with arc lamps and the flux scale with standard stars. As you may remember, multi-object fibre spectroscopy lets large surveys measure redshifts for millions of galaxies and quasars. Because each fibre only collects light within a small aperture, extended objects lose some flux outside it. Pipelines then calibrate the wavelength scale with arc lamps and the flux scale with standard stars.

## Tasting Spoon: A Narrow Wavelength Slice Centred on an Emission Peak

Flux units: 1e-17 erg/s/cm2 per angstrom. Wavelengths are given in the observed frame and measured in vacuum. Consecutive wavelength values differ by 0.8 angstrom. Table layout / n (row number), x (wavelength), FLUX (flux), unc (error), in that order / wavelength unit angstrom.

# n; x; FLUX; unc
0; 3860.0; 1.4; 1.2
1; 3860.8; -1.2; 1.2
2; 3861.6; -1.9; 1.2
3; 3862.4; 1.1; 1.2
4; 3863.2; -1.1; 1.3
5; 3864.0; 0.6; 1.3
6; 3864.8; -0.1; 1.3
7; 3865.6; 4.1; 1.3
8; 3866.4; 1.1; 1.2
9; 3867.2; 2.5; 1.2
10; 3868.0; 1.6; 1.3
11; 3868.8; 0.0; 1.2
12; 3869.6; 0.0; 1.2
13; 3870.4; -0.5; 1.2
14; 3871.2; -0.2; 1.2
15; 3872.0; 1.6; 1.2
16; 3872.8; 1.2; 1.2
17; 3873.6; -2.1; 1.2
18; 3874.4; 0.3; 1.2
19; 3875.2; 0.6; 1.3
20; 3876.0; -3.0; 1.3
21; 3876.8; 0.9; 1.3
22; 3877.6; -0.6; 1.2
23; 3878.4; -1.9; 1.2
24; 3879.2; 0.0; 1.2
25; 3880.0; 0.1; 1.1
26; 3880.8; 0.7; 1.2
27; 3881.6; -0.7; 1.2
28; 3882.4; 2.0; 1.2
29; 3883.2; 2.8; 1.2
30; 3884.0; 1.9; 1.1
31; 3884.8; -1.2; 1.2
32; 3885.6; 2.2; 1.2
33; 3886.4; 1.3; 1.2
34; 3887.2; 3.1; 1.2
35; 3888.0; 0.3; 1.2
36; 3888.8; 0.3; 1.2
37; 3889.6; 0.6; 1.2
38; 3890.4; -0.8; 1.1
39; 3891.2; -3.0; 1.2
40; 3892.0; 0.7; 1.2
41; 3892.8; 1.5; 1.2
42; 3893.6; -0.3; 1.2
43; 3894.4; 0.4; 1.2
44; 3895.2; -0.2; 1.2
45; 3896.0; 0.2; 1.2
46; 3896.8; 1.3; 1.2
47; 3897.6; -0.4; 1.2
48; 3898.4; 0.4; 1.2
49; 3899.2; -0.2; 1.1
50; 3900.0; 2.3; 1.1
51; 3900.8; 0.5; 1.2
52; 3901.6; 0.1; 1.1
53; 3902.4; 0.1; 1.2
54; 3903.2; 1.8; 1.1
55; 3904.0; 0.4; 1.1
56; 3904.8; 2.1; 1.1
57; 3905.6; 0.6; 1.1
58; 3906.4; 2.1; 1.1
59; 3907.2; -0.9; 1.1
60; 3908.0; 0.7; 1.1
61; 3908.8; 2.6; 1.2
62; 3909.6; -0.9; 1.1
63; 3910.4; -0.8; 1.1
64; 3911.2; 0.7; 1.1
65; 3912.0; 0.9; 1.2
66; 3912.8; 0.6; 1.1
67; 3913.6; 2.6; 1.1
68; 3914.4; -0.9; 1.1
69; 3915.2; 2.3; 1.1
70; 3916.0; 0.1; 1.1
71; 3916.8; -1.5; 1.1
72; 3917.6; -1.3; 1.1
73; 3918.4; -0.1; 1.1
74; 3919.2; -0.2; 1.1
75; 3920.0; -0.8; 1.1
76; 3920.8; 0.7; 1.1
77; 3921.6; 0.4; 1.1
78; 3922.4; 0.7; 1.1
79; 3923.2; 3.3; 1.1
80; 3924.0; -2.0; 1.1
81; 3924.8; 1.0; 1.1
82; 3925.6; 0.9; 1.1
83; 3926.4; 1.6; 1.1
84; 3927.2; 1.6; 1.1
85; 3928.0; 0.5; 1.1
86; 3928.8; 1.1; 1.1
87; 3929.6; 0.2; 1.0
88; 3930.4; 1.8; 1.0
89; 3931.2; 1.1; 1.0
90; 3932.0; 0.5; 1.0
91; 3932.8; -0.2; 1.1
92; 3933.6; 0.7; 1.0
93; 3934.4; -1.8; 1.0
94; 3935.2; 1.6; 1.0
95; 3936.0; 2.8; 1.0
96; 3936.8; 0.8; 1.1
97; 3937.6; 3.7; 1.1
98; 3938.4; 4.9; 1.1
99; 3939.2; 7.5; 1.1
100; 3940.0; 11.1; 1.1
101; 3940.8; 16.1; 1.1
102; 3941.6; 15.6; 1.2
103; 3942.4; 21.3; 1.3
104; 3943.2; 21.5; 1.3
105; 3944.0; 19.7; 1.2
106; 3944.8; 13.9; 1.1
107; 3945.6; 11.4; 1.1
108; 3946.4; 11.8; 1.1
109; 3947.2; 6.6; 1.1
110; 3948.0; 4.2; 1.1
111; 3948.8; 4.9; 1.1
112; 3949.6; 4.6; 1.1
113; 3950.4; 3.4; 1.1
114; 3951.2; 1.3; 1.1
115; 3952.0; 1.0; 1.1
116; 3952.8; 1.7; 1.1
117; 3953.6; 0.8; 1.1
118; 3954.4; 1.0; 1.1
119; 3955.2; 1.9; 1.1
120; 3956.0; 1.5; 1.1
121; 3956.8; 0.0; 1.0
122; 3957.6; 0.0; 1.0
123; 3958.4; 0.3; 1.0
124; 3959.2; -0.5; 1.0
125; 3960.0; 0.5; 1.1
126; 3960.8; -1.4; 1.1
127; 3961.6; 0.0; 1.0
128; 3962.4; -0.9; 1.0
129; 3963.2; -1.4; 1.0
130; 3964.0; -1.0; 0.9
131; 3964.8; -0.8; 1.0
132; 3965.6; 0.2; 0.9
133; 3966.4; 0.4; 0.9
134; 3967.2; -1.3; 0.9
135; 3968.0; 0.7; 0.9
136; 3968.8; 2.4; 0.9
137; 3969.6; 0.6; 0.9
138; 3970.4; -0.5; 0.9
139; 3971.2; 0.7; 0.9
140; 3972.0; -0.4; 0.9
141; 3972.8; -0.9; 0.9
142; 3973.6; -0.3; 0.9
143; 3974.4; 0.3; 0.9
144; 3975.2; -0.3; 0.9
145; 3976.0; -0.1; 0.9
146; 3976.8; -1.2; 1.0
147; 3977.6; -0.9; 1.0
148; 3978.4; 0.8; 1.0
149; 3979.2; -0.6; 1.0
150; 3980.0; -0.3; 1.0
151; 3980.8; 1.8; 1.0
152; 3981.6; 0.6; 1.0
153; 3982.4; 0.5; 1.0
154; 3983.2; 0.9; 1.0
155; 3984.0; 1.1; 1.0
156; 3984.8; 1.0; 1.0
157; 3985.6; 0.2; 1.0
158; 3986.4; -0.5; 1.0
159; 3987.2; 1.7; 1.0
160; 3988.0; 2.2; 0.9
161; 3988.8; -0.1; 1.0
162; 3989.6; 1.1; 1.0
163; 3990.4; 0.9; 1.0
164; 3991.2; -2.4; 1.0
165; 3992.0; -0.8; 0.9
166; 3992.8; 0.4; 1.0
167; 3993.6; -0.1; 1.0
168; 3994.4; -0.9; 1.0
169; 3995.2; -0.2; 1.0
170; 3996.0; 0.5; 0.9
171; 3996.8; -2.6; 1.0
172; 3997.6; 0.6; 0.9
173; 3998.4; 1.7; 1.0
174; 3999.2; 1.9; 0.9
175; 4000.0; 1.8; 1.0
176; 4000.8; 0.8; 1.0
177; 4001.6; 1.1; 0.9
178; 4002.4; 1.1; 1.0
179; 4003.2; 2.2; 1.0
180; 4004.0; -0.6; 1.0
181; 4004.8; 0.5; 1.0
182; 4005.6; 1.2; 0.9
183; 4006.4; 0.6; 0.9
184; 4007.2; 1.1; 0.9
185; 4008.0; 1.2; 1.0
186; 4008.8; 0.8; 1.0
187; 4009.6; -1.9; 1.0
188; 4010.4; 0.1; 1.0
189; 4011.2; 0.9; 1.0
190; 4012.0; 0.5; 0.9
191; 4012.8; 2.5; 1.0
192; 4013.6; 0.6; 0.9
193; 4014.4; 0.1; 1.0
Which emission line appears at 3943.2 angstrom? Lyman alpha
